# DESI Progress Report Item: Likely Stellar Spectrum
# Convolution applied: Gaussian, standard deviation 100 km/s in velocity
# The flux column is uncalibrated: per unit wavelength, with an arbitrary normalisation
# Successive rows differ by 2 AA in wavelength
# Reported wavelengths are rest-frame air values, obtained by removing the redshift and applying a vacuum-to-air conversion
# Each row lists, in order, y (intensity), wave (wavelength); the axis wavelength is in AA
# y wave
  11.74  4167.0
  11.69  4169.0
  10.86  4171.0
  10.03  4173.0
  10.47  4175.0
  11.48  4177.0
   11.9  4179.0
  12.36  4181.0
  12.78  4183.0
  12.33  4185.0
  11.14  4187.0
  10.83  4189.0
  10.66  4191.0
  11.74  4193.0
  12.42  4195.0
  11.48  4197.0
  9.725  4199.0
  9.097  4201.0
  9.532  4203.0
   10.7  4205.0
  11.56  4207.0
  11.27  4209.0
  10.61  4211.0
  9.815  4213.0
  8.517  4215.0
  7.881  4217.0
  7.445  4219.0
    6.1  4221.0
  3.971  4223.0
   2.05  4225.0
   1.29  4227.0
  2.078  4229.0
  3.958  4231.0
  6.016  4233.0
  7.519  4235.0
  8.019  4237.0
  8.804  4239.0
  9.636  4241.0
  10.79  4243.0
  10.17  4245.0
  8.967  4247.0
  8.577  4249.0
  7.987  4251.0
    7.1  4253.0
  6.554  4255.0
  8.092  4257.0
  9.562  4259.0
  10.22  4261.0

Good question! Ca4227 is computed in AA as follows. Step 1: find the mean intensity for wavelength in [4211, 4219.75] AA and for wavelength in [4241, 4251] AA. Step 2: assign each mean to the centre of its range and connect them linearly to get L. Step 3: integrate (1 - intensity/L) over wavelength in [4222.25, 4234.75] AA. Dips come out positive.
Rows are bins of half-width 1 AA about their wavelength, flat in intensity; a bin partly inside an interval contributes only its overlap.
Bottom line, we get 7.7 AA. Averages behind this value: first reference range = 8.69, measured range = 3.47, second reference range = 9.46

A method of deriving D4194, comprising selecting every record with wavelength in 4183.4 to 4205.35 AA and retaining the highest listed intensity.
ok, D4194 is 12.42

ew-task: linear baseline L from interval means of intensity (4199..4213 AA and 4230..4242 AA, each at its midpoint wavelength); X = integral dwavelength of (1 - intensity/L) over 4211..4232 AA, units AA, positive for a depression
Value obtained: 8.11 AA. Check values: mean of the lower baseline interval 10.4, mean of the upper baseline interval 7.33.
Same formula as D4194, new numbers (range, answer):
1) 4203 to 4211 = 11.56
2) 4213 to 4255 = 10.79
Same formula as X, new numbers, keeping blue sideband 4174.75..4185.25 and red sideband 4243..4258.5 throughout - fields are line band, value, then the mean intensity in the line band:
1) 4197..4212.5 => 0.4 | 10.4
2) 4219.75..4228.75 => 5.9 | 3.36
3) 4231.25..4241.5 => 1.7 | 7.62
